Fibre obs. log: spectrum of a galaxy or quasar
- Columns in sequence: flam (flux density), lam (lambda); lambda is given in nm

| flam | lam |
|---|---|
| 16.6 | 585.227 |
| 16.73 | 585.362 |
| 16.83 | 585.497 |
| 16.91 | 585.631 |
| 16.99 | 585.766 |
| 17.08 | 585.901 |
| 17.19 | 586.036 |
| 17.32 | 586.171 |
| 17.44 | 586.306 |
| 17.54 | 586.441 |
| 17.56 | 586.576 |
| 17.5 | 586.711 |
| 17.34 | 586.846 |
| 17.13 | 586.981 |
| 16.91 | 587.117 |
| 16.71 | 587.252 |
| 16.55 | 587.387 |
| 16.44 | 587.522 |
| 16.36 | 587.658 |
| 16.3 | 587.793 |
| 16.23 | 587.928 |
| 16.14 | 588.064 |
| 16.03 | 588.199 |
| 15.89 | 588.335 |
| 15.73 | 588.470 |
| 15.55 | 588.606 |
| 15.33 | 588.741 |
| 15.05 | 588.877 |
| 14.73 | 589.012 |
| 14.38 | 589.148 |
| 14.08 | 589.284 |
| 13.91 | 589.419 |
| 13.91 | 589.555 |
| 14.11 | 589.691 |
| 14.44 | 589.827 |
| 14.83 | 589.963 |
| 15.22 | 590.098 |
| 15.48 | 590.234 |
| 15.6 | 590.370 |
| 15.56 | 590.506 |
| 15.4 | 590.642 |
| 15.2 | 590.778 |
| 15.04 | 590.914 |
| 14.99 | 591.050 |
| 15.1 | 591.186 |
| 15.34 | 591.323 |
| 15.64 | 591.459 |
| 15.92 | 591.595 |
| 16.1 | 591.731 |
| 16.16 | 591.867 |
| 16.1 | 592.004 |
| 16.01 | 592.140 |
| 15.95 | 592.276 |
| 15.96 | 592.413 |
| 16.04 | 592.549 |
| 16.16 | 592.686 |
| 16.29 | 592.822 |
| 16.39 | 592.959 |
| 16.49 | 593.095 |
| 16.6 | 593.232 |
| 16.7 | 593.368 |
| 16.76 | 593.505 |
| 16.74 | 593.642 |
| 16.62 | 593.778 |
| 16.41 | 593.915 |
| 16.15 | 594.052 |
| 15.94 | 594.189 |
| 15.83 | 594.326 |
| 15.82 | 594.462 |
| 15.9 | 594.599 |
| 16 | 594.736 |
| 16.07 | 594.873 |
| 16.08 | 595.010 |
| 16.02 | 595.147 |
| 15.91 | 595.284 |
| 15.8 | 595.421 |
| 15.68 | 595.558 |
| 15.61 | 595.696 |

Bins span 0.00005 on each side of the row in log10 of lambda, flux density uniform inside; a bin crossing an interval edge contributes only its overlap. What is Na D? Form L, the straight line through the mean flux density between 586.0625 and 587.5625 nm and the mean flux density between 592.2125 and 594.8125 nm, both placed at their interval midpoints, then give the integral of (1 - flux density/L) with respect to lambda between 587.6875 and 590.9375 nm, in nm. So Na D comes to 0.314 nm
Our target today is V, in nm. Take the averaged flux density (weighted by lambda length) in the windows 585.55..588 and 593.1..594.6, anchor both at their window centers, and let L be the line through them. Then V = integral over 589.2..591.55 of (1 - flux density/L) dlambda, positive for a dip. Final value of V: 0.24 nm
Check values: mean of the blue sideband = 17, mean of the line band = 14.9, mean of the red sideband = 16.3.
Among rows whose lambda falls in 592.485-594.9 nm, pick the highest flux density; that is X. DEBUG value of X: 16.76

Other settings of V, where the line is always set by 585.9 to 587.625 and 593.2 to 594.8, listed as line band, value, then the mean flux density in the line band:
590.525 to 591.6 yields 0.085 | 15.3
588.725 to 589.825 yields 0.159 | 14.4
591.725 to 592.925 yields 0.028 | 16.1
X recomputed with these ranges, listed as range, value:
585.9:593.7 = 17.56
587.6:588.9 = 16.36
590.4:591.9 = 16.16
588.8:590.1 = 15.22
